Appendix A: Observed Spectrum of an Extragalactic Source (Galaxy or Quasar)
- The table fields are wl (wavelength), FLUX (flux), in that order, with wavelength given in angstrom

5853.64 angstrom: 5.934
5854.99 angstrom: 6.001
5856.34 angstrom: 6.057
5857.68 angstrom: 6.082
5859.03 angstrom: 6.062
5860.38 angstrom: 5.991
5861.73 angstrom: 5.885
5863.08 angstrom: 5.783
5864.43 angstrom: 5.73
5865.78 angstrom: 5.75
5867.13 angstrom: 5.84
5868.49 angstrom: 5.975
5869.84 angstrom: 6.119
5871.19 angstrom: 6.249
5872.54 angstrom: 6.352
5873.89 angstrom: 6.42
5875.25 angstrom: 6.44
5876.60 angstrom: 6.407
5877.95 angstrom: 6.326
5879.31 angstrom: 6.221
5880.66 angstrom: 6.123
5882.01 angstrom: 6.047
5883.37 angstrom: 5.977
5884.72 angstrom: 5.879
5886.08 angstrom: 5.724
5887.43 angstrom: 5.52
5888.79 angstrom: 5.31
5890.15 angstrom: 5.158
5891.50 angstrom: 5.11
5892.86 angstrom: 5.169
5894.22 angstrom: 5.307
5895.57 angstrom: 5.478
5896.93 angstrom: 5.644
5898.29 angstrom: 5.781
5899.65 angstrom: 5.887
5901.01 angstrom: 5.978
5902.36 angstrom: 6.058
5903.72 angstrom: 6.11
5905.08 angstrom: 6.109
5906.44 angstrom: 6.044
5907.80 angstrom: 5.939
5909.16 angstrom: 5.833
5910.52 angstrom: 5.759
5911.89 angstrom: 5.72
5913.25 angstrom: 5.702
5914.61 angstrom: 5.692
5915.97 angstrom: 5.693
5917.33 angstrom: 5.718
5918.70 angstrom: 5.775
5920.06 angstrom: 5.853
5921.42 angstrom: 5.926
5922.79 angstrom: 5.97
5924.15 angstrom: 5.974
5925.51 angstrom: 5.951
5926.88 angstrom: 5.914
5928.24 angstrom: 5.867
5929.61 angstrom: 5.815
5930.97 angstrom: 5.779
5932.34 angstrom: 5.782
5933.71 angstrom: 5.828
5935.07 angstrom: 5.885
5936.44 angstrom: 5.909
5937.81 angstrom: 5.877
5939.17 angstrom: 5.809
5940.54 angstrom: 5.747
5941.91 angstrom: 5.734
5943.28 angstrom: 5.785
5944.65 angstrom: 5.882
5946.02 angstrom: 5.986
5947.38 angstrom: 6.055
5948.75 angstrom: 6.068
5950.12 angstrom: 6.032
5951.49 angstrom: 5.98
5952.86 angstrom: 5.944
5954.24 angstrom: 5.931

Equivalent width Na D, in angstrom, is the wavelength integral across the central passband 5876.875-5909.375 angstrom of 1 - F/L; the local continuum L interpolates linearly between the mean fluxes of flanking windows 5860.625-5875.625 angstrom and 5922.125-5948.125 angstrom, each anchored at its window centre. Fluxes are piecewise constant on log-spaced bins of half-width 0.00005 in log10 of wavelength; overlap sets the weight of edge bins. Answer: 1.0 angstrom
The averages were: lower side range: 6.04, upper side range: 5.87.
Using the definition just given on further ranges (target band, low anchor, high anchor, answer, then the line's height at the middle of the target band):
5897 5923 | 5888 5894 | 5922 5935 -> -1.5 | 5.54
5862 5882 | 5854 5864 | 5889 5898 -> -1.4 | 5.73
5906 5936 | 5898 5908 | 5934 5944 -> 0.4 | 5.91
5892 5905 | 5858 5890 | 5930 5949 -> 0.5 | 5.94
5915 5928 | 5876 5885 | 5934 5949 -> 0.2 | 5.97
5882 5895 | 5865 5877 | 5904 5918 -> 1.1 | 6.02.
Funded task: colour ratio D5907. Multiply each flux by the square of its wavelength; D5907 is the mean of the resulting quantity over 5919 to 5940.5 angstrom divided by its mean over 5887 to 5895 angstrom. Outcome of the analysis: 1.13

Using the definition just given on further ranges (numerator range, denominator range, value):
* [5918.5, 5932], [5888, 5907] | 1.05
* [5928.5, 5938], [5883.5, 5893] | 1.09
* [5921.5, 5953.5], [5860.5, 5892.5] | 1.02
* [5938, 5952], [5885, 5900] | 1.10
